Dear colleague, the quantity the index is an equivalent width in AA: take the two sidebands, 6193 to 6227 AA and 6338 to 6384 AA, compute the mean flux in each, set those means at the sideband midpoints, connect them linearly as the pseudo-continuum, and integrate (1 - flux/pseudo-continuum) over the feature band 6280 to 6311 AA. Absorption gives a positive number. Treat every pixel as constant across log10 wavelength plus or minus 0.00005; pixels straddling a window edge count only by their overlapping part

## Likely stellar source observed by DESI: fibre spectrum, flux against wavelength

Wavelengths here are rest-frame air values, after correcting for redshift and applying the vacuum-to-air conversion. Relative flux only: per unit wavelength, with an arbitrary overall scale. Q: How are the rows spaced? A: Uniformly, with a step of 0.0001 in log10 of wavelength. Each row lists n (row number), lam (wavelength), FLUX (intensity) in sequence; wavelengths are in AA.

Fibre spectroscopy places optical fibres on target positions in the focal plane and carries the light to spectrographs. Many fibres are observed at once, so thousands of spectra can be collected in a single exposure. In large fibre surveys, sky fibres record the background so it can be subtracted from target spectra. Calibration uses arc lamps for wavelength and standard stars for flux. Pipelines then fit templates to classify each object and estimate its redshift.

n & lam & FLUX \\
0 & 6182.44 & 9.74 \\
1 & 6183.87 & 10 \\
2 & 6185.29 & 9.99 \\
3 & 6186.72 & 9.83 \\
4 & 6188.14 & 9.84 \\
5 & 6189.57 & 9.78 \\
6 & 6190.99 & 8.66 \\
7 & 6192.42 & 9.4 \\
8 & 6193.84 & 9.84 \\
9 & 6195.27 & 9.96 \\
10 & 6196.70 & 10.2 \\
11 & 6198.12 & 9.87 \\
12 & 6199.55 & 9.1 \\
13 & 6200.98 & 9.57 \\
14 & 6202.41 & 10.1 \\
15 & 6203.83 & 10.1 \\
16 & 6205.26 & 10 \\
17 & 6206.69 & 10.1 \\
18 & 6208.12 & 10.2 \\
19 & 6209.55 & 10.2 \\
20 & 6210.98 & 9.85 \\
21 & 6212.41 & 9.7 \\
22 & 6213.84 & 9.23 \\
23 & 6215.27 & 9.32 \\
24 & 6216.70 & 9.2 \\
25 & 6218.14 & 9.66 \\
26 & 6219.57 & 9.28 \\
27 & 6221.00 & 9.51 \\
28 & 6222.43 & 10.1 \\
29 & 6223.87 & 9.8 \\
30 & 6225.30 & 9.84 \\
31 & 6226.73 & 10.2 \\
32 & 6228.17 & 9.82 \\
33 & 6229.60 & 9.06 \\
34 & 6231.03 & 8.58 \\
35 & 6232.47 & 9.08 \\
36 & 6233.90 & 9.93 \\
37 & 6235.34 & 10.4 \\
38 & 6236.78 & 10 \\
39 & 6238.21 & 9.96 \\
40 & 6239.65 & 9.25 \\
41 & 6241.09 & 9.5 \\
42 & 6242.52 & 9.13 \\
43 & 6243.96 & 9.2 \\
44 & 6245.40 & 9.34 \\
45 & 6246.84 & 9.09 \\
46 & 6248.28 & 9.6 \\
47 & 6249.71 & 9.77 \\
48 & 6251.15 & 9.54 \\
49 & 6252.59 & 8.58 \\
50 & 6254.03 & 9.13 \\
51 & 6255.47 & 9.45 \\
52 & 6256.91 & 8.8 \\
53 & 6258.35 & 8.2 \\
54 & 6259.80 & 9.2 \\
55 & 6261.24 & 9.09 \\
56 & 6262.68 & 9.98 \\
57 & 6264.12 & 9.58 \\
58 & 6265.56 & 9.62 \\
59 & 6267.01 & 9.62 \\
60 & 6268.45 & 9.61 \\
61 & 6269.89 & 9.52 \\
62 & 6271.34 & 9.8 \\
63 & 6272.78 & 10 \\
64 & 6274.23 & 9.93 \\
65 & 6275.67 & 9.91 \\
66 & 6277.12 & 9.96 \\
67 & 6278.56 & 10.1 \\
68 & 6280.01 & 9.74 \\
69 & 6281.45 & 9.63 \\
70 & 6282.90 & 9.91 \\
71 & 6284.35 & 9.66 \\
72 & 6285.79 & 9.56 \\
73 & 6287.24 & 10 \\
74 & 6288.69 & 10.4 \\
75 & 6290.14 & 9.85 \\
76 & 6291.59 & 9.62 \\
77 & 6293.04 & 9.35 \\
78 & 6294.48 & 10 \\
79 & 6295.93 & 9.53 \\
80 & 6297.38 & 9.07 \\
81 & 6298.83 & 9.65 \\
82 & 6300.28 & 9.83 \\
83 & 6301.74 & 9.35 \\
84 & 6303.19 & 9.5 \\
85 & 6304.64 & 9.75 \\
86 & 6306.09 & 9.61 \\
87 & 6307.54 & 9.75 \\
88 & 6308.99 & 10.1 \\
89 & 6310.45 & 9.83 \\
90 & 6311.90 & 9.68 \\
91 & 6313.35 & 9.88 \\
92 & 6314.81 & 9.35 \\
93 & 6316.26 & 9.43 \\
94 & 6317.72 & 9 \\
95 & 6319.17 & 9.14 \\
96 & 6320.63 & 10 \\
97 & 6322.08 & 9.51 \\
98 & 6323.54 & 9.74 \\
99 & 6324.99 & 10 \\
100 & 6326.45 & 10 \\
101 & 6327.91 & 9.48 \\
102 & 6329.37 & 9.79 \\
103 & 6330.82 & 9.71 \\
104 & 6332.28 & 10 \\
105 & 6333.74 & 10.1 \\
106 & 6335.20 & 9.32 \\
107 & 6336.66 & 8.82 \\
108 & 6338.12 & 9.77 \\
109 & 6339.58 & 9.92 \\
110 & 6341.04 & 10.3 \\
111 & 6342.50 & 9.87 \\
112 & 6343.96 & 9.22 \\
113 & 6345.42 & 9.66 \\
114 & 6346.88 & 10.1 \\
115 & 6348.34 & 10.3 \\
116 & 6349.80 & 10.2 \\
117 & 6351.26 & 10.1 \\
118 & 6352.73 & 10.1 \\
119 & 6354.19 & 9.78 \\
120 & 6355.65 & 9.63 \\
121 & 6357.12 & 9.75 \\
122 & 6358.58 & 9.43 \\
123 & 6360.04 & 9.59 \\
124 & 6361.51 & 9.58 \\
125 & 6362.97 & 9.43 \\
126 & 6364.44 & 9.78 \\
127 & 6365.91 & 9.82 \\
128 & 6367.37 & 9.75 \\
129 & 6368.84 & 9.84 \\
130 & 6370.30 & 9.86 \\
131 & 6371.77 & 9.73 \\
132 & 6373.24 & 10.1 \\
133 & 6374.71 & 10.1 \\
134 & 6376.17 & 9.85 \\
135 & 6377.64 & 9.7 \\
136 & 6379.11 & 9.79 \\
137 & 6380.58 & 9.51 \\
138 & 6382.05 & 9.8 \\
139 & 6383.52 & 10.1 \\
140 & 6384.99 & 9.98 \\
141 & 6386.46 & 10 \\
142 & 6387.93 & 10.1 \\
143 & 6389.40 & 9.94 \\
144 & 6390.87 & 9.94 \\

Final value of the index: 0.3 AA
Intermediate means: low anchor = 9.78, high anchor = 9.83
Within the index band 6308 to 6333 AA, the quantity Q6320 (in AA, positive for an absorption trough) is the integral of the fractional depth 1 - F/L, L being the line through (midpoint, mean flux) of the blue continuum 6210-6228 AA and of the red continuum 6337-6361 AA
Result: 0.3 AA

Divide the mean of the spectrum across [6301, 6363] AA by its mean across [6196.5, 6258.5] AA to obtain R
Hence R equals 1.02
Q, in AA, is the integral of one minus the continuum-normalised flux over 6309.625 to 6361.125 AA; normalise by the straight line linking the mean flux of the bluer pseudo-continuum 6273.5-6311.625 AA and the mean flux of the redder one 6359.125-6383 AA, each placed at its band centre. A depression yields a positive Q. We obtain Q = 0.2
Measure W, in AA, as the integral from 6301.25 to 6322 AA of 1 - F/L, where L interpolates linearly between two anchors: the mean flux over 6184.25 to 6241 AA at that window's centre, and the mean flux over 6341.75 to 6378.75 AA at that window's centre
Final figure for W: 0.38 AA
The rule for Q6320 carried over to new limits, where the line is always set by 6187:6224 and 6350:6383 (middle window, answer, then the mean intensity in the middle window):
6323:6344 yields 0.03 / 9.75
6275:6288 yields -0.11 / 9.83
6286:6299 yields 0.05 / 9.72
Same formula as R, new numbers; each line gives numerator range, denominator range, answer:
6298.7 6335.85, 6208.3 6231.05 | 1.00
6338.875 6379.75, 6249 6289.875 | 1.03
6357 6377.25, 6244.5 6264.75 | 1.06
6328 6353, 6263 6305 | 1.01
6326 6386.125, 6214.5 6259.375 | 1.04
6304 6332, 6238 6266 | 1.04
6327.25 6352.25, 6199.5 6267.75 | 1.03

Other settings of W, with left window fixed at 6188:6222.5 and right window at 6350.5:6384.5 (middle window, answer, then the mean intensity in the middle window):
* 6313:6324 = 0.31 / 9.48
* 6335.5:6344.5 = 0.12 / 9.64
